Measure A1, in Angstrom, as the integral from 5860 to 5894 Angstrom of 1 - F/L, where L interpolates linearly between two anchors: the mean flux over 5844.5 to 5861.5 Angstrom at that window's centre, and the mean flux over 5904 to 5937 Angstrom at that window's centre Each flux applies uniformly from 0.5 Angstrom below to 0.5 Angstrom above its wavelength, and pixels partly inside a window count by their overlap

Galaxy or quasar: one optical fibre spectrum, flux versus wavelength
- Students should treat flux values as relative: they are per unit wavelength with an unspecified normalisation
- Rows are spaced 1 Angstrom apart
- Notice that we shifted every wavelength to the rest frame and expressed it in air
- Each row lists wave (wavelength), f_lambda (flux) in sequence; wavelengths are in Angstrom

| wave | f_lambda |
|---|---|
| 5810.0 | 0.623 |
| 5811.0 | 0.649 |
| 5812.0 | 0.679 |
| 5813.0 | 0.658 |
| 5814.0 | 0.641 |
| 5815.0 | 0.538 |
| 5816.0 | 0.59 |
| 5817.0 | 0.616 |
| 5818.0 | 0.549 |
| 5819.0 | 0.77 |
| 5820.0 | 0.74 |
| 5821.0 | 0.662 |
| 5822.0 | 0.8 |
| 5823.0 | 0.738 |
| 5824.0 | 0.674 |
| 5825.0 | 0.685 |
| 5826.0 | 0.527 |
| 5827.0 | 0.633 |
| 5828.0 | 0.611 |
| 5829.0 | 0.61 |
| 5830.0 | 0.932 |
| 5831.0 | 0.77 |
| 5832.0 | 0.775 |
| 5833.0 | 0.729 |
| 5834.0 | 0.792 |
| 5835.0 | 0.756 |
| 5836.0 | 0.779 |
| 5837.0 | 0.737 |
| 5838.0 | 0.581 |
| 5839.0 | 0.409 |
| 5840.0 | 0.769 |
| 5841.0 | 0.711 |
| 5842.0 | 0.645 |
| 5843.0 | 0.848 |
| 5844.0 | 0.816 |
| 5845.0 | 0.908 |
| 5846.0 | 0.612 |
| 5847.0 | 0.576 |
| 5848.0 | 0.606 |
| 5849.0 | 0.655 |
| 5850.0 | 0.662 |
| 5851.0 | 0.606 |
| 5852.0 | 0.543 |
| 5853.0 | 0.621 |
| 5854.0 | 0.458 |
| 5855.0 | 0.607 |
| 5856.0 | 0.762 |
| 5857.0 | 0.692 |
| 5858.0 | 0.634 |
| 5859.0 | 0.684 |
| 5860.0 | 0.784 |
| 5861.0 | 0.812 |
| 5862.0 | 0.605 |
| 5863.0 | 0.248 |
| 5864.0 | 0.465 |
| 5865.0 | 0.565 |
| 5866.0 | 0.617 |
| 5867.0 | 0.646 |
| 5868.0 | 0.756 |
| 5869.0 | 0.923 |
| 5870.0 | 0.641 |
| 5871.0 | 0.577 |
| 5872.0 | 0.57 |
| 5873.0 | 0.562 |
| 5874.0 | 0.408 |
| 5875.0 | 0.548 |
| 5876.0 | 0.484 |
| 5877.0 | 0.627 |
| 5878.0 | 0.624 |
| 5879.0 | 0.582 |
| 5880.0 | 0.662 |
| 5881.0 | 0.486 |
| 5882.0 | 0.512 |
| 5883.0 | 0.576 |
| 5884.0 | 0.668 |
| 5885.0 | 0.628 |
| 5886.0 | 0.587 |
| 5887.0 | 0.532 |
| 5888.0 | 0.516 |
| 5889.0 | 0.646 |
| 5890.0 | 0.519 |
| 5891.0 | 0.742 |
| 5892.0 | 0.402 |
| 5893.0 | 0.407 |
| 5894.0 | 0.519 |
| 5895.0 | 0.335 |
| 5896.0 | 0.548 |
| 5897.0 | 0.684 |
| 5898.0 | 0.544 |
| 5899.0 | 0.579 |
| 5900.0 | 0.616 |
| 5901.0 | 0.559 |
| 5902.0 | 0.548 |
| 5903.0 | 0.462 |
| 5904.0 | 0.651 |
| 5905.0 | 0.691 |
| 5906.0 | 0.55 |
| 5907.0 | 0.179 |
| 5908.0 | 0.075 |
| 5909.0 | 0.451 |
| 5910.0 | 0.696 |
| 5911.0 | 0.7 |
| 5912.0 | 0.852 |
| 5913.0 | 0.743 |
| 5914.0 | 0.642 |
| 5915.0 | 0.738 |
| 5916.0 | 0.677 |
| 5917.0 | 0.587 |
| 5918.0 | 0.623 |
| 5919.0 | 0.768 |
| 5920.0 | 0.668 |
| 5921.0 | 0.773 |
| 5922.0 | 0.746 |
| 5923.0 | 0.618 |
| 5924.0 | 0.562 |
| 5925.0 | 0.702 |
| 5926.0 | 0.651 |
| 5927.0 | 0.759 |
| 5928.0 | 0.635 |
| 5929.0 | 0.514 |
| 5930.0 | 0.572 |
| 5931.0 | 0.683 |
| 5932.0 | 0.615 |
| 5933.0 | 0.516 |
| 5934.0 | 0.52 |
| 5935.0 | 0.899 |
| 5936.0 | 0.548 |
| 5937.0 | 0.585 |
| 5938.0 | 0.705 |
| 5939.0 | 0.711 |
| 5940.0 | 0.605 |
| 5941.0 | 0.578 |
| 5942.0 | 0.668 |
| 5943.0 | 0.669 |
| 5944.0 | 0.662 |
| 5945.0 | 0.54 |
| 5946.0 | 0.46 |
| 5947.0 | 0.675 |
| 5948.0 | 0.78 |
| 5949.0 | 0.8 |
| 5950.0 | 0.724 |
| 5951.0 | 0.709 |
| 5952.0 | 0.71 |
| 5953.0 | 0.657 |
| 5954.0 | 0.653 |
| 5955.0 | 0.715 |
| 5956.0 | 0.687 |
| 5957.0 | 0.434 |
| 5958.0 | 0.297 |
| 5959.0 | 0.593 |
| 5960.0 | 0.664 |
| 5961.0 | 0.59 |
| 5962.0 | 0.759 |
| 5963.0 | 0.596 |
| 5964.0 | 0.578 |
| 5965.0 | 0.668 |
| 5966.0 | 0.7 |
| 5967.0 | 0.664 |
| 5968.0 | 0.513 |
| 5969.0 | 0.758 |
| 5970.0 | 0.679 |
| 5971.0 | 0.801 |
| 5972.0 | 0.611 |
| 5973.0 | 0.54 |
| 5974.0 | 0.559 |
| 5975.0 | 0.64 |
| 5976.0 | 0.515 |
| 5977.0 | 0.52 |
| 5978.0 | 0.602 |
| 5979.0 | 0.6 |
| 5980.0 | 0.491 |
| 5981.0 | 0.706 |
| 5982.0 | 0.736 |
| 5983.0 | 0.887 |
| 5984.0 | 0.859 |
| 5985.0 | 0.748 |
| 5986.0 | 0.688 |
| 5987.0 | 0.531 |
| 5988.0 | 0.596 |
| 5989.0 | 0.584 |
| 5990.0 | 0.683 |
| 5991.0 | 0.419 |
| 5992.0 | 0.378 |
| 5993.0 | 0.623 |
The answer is 3.4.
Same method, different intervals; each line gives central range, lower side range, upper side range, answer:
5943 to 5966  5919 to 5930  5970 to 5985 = 0.7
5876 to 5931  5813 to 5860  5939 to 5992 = 5.3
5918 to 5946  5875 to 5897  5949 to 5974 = -1.7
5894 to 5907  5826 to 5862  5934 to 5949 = 2.3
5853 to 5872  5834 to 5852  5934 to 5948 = 1.2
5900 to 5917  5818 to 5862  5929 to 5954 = 2.1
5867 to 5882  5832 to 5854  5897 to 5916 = 0.7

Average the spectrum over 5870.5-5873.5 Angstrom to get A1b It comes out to 0.57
